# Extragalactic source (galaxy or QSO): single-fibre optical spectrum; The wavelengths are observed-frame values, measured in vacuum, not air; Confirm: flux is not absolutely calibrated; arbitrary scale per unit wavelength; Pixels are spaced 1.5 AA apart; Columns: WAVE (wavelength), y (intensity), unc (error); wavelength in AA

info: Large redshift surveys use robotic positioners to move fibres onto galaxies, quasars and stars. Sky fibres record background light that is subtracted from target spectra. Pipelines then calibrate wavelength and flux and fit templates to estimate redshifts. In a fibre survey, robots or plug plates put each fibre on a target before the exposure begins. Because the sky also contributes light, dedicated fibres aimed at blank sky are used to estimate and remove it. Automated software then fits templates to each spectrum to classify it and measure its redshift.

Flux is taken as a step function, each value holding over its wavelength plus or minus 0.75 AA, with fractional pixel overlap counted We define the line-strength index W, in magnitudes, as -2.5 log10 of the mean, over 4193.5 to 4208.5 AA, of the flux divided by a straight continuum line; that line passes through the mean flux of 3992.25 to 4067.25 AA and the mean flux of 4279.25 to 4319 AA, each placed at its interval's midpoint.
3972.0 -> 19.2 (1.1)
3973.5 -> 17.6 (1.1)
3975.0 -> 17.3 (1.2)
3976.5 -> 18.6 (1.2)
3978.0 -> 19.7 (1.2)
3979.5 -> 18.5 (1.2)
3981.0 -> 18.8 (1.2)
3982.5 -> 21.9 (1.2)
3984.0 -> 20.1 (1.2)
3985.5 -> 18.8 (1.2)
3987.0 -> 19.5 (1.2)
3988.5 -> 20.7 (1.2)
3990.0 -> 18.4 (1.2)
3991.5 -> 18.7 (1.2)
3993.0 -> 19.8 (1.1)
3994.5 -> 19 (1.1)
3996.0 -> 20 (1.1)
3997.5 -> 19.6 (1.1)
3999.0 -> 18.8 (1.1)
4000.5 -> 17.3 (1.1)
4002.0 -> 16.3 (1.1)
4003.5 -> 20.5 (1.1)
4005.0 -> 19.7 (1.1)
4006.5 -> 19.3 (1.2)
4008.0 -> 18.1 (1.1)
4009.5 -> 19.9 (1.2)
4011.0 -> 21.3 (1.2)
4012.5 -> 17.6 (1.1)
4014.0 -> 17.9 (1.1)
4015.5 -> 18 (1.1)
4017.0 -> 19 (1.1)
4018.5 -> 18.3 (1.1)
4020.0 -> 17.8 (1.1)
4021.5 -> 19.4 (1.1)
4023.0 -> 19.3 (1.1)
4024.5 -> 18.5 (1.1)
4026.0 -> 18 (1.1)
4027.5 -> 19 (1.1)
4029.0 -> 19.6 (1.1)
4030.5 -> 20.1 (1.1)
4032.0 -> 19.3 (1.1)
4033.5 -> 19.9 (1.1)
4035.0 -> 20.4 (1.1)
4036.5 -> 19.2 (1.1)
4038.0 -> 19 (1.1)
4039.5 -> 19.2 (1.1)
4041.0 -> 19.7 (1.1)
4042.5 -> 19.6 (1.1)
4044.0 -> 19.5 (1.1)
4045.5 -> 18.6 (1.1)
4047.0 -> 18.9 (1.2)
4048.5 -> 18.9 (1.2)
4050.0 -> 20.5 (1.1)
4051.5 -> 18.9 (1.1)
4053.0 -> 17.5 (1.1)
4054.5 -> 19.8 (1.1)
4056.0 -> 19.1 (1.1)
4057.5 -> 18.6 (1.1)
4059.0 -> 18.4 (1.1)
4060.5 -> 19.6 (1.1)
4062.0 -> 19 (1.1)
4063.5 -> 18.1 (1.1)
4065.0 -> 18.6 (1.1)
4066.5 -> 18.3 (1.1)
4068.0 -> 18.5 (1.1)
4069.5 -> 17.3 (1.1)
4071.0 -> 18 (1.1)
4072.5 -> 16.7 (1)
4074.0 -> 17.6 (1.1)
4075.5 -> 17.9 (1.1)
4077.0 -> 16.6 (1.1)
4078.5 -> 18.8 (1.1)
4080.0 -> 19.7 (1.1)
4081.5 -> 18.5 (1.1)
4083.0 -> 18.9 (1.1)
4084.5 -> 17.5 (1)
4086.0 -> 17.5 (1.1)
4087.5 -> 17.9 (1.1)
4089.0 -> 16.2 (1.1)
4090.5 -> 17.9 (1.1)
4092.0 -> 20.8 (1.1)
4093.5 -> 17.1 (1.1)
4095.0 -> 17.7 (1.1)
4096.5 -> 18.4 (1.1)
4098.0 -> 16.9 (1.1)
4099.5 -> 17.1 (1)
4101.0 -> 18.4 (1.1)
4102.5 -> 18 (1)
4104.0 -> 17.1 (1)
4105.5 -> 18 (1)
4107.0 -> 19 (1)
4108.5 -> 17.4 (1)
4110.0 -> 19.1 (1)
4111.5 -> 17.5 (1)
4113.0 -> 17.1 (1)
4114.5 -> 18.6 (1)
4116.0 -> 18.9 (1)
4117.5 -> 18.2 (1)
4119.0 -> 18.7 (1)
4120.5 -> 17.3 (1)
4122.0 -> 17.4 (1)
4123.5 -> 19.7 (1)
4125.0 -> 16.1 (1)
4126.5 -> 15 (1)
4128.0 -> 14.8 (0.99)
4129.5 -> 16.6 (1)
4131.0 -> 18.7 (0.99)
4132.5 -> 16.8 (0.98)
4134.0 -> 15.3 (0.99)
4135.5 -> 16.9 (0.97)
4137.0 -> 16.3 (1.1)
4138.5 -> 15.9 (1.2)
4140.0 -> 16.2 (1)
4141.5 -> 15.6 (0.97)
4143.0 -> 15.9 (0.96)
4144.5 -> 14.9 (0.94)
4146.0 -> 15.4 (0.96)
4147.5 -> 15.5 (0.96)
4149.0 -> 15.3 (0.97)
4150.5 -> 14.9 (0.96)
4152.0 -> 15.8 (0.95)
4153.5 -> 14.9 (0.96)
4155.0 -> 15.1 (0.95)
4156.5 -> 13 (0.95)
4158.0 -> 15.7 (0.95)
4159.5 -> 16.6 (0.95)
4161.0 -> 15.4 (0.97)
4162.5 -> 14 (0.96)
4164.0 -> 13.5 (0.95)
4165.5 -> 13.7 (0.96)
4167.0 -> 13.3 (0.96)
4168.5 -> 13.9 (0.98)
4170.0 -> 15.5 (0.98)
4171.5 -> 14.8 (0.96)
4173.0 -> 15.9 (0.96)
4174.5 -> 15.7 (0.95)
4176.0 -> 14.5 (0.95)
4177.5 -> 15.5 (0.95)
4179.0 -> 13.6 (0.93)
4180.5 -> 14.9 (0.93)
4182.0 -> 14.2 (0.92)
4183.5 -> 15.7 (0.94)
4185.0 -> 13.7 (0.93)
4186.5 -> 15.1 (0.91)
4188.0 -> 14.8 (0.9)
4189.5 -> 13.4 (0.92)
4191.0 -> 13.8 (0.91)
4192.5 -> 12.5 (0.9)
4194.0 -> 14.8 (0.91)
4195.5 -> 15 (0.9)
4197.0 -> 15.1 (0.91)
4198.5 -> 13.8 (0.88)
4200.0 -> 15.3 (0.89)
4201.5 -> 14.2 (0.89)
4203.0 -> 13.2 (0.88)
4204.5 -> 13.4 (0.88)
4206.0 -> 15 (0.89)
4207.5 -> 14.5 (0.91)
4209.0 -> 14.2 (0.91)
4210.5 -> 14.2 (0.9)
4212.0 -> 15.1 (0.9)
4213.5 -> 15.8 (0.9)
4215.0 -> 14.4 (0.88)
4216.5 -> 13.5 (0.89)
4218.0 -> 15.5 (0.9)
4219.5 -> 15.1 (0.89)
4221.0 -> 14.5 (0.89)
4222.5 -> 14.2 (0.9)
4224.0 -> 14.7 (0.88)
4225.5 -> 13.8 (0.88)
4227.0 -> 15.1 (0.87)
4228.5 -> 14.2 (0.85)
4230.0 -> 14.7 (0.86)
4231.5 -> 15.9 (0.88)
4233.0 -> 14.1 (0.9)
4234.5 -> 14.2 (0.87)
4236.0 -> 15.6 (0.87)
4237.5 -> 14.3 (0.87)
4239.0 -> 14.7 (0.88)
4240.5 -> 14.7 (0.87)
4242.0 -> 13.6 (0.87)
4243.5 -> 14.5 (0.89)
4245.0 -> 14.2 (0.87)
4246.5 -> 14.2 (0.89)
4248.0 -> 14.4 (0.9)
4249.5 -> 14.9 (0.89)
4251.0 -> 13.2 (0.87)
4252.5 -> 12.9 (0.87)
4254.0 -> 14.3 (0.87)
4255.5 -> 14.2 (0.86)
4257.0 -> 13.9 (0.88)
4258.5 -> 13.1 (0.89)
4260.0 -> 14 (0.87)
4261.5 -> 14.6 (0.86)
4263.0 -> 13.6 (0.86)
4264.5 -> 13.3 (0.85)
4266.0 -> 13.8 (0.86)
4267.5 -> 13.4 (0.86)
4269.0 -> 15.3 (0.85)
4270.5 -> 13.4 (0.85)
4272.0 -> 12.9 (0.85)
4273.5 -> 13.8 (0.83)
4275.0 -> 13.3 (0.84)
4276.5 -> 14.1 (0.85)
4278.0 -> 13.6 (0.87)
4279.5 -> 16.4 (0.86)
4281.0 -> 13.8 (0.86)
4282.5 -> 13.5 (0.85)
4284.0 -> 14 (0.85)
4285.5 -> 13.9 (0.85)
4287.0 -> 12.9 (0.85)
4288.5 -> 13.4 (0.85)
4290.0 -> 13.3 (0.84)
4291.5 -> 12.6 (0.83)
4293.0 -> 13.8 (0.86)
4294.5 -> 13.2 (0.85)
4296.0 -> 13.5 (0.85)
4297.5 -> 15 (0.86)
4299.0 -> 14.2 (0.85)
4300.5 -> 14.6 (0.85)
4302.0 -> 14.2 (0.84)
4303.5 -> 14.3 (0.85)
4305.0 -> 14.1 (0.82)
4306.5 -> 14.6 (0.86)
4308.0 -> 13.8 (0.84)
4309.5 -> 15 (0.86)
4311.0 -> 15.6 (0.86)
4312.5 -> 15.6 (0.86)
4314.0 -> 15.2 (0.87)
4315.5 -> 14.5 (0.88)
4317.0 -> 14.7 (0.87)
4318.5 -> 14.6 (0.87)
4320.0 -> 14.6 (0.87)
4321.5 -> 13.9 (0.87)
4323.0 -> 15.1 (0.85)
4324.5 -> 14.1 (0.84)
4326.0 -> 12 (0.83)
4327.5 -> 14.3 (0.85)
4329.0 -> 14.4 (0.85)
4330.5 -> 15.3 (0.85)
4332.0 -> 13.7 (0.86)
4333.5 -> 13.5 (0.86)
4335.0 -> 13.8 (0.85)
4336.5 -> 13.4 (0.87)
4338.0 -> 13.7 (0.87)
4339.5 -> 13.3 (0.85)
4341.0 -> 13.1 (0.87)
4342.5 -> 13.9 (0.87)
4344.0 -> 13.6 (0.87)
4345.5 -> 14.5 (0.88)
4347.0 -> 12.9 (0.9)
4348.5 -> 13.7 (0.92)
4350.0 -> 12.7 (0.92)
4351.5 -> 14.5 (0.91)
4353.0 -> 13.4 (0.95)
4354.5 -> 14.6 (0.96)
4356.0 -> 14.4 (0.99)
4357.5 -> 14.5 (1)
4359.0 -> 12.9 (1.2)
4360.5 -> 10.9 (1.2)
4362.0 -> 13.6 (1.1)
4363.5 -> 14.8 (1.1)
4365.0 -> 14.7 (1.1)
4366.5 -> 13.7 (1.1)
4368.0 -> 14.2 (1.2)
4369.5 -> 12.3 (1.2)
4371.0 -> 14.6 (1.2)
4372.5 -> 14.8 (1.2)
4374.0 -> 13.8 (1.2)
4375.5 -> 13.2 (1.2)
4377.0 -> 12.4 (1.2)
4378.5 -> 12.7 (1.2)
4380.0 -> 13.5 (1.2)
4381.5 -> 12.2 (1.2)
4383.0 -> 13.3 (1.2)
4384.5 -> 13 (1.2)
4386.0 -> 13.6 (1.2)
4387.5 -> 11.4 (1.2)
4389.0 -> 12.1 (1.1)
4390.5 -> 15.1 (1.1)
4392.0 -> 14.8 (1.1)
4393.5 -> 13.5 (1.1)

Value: 0.11 mag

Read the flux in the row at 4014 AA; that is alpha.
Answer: 17.9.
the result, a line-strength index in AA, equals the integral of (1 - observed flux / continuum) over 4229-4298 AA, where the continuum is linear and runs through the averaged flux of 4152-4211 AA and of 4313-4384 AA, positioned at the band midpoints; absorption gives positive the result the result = 0.8 AA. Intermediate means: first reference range 14.5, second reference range 13.8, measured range 14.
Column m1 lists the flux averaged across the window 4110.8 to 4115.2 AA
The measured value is 17.7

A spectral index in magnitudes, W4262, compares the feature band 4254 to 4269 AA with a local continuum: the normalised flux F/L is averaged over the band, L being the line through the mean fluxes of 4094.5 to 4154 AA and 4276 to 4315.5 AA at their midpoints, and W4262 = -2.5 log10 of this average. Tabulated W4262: 0.065 mag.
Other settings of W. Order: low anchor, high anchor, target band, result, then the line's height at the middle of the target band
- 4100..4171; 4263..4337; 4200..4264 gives 0.048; 15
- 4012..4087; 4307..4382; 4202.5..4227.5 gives 0.108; 16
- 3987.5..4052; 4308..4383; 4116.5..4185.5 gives 0.095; 17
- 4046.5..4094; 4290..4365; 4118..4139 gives 0.034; 17.4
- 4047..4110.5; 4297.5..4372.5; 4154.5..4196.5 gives 0.146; 16.7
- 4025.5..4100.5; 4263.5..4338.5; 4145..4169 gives 0.140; 16.8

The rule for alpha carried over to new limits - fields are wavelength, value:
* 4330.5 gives 15.3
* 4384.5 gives 13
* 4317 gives 14.7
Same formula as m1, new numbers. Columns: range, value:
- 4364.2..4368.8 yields 14.2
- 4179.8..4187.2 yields 14.7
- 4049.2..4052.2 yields 19.7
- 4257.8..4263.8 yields 13.8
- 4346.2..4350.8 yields 13.1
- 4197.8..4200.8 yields 14.6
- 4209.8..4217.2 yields 14.6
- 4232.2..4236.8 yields 14.6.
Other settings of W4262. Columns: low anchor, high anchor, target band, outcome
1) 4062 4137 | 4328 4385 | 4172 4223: 0.12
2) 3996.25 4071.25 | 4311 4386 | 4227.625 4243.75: 0.08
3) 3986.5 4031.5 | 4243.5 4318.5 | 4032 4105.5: -0.03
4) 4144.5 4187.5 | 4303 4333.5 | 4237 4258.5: 0.04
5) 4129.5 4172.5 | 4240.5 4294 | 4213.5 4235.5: -0.02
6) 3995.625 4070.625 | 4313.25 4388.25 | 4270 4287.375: 0.08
